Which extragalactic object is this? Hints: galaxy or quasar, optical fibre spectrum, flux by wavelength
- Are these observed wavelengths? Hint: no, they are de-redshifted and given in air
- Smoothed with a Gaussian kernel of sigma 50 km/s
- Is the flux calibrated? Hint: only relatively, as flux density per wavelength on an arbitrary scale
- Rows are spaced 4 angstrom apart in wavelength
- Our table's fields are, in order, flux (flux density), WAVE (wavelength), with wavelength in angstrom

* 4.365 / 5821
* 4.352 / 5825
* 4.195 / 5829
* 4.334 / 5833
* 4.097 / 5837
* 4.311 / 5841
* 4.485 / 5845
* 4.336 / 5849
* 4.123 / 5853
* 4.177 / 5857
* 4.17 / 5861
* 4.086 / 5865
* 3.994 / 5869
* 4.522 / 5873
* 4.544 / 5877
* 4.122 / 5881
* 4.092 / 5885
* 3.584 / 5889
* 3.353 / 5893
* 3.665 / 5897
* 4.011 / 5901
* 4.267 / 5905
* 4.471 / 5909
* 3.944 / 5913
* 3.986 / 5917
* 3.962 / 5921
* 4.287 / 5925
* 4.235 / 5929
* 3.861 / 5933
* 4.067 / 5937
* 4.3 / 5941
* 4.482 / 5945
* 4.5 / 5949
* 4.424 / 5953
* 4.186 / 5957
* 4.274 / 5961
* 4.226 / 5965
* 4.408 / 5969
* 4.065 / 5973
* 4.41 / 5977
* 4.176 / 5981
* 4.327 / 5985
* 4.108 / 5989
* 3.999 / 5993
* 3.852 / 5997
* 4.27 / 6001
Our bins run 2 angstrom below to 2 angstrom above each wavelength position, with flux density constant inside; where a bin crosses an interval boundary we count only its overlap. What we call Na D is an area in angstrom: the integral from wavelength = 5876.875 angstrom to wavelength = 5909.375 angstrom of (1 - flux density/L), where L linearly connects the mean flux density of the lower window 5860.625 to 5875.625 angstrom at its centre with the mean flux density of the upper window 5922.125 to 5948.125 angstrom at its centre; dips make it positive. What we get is 1.94 angstrom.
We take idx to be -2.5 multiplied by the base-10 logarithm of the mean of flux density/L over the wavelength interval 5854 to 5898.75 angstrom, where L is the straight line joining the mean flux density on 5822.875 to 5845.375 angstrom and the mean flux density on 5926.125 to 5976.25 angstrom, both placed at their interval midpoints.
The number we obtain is 0.06 mag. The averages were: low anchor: 4.28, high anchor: 4.26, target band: 4.03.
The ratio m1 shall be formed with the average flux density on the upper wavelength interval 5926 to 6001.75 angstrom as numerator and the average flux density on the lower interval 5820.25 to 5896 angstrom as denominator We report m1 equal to 1.0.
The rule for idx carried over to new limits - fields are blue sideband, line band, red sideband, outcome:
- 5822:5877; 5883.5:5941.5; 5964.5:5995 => 0.063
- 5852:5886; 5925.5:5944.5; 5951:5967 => 0.026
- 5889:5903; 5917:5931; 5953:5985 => -0.066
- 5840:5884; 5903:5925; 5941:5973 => 0.041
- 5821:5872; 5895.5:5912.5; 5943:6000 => 0.036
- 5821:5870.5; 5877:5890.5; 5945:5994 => 0.054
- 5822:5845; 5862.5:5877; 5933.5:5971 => 0.010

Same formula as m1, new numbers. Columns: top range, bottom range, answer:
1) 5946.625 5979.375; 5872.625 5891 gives 1.04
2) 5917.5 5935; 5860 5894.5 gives 1.00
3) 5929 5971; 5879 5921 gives 1.08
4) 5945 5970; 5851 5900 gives 1.08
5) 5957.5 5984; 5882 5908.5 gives 1.10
